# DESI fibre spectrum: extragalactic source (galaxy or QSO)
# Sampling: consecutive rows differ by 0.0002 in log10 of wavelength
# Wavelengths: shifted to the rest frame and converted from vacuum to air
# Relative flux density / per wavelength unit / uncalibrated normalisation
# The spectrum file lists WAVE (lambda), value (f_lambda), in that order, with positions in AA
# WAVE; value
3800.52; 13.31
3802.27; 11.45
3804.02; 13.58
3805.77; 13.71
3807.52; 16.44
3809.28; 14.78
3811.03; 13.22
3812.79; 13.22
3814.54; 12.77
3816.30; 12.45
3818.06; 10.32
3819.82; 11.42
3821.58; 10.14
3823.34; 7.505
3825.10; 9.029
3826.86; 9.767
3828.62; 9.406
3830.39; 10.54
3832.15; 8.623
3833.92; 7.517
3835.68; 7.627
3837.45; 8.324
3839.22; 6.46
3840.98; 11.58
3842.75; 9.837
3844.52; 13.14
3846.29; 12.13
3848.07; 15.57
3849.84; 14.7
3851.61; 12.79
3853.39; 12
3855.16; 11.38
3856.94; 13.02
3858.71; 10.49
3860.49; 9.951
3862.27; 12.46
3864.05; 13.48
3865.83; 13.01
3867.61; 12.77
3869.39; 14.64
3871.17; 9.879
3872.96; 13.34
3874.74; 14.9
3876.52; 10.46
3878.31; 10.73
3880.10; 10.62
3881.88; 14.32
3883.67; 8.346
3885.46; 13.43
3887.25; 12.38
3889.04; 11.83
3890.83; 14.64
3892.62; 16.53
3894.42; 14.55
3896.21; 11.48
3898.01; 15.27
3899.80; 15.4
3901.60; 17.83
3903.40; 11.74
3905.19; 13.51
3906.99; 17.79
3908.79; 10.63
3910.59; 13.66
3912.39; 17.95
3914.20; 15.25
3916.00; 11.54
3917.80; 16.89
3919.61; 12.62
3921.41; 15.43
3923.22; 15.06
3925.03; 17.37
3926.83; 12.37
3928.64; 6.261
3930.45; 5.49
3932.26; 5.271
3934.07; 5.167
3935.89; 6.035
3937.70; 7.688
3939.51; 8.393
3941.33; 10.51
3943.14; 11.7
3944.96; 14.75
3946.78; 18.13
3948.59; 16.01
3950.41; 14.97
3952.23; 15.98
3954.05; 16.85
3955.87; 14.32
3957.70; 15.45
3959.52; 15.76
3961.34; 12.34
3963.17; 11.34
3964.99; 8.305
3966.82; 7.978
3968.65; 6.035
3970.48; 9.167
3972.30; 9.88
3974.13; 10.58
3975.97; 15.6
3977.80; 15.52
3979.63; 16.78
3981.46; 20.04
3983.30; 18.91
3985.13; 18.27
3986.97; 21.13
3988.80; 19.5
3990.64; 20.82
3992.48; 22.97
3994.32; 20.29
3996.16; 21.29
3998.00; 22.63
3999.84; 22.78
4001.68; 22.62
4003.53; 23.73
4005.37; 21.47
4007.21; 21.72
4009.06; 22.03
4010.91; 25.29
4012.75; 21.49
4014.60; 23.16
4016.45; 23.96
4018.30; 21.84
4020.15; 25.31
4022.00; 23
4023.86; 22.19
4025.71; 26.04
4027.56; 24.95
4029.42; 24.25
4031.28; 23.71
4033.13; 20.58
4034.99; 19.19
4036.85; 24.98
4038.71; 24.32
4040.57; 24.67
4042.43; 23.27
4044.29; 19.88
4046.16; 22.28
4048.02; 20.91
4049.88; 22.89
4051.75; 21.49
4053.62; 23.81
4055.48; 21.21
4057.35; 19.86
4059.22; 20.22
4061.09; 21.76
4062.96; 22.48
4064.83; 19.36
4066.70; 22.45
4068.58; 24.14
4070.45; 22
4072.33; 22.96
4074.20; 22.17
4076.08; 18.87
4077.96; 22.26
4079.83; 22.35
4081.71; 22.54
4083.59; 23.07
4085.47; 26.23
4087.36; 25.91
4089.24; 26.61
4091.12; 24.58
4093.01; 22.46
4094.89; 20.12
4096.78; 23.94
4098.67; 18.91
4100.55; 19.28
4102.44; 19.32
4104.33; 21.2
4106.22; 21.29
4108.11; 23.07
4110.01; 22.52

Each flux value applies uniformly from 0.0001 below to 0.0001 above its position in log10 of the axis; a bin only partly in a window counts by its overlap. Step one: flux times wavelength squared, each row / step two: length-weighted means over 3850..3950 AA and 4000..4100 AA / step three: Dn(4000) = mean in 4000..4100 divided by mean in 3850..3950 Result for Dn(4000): 1.95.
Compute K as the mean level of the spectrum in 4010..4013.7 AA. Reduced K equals 23.4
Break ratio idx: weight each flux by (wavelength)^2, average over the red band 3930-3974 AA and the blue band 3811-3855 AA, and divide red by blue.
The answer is 1.11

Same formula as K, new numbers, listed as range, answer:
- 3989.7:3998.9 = 21.6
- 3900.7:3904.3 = 14.8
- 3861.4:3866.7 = 13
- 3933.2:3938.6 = 6.3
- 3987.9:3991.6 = 20.2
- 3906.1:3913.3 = 15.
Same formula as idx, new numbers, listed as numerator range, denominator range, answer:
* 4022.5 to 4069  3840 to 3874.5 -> 1.98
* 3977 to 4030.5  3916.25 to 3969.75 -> 1.90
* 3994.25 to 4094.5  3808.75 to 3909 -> 2.07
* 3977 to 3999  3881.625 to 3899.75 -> 1.57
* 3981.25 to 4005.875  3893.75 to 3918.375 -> 1.53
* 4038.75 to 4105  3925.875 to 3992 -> 1.81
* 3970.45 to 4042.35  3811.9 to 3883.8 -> 2.03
